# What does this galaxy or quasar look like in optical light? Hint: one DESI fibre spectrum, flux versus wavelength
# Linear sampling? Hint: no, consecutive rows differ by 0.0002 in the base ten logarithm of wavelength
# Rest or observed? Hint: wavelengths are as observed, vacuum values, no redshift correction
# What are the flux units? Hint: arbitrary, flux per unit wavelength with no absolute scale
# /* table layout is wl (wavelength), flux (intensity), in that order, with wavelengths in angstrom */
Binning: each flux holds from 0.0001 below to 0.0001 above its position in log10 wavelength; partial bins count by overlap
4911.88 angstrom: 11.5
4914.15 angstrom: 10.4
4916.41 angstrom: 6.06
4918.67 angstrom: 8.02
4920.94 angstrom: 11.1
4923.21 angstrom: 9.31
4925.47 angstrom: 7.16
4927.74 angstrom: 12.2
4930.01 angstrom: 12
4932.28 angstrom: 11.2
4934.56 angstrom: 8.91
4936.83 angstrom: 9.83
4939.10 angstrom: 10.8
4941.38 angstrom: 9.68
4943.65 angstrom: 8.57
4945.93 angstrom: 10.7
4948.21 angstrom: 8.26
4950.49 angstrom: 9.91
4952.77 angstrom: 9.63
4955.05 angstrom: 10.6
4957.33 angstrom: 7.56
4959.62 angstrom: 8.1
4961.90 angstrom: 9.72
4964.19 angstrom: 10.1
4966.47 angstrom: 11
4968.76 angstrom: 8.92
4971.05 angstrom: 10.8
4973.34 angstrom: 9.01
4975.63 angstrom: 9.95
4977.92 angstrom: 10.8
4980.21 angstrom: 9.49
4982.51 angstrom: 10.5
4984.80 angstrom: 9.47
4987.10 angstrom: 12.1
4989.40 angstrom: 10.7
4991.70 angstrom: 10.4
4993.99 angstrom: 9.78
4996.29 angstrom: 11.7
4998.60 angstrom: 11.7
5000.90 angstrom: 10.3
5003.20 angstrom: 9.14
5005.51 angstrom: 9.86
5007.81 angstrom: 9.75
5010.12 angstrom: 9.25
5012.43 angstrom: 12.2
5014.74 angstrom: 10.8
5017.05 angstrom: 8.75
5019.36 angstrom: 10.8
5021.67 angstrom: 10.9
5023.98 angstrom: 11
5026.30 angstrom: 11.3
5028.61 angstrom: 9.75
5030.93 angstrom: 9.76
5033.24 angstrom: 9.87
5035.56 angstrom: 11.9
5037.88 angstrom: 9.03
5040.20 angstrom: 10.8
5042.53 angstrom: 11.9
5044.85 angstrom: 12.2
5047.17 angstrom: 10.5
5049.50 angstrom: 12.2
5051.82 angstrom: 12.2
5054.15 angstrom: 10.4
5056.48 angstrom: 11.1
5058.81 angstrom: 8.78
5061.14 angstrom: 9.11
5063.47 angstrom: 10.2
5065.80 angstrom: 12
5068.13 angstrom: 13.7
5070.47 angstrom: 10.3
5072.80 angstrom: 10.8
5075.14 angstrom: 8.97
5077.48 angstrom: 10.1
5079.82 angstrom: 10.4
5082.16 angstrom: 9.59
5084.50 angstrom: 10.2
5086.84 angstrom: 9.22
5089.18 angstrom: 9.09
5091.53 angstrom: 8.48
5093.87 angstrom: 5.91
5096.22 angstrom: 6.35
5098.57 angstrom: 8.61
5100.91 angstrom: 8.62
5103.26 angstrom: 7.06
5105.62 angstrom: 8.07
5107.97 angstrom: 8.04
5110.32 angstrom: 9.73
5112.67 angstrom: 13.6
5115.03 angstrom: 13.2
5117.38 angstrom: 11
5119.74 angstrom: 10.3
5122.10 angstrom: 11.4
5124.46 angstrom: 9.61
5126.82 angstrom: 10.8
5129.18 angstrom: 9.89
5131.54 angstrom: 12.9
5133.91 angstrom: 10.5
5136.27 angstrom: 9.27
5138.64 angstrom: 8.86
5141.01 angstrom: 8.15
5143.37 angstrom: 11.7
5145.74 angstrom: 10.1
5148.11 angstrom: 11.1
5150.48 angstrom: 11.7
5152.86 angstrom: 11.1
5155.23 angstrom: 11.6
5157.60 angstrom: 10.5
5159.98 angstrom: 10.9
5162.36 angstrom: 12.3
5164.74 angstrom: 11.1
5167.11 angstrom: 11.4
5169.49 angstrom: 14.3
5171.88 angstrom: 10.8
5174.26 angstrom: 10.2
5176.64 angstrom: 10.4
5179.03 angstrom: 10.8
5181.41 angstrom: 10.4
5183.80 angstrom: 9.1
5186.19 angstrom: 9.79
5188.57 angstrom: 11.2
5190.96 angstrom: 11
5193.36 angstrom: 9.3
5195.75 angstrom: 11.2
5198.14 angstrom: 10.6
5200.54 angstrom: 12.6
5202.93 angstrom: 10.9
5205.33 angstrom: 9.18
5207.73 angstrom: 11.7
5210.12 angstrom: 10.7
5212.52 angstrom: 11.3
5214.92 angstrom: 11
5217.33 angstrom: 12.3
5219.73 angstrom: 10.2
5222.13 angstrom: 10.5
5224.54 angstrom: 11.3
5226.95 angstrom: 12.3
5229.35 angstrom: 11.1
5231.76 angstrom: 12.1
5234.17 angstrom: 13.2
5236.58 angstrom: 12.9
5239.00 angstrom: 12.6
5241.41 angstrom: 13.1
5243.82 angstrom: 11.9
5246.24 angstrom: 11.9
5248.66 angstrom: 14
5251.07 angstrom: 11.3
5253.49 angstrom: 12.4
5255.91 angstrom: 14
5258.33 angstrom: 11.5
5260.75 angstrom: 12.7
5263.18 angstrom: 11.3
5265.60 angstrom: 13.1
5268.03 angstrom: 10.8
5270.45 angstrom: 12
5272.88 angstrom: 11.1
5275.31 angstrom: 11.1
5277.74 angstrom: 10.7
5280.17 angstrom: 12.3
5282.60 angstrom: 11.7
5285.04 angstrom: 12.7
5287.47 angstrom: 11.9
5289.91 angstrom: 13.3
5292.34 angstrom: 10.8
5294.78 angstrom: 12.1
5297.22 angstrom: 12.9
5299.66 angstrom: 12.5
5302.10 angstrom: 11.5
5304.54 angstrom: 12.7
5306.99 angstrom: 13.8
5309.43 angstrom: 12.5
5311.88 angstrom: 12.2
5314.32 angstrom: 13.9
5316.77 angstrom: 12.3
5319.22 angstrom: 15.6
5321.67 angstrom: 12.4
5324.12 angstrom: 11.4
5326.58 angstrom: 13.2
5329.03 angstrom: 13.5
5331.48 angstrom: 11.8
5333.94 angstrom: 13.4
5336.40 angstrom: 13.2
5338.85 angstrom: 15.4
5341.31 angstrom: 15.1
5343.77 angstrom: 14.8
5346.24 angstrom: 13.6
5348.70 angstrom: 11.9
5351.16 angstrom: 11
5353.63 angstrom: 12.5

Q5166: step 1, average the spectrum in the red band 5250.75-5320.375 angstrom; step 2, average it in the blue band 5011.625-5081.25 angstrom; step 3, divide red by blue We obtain 1.15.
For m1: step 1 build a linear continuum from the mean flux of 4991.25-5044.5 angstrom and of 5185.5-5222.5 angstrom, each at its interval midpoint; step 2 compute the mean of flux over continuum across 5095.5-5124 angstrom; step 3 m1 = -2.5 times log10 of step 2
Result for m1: 0.10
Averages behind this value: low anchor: 10.5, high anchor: 10.9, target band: 9.72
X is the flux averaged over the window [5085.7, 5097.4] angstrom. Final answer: 7.8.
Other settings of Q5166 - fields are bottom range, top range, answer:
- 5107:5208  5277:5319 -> 1.15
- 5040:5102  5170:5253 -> 1.12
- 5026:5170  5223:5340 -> 1.20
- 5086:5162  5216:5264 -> 1.22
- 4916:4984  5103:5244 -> 1.13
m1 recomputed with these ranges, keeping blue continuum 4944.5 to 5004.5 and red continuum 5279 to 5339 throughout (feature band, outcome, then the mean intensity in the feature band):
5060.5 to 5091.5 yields 0.061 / 10.2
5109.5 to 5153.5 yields 0.048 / 10.8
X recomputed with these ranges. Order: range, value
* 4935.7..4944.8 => 9.72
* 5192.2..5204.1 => 10.9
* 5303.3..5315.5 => 13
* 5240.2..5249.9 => 12.7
